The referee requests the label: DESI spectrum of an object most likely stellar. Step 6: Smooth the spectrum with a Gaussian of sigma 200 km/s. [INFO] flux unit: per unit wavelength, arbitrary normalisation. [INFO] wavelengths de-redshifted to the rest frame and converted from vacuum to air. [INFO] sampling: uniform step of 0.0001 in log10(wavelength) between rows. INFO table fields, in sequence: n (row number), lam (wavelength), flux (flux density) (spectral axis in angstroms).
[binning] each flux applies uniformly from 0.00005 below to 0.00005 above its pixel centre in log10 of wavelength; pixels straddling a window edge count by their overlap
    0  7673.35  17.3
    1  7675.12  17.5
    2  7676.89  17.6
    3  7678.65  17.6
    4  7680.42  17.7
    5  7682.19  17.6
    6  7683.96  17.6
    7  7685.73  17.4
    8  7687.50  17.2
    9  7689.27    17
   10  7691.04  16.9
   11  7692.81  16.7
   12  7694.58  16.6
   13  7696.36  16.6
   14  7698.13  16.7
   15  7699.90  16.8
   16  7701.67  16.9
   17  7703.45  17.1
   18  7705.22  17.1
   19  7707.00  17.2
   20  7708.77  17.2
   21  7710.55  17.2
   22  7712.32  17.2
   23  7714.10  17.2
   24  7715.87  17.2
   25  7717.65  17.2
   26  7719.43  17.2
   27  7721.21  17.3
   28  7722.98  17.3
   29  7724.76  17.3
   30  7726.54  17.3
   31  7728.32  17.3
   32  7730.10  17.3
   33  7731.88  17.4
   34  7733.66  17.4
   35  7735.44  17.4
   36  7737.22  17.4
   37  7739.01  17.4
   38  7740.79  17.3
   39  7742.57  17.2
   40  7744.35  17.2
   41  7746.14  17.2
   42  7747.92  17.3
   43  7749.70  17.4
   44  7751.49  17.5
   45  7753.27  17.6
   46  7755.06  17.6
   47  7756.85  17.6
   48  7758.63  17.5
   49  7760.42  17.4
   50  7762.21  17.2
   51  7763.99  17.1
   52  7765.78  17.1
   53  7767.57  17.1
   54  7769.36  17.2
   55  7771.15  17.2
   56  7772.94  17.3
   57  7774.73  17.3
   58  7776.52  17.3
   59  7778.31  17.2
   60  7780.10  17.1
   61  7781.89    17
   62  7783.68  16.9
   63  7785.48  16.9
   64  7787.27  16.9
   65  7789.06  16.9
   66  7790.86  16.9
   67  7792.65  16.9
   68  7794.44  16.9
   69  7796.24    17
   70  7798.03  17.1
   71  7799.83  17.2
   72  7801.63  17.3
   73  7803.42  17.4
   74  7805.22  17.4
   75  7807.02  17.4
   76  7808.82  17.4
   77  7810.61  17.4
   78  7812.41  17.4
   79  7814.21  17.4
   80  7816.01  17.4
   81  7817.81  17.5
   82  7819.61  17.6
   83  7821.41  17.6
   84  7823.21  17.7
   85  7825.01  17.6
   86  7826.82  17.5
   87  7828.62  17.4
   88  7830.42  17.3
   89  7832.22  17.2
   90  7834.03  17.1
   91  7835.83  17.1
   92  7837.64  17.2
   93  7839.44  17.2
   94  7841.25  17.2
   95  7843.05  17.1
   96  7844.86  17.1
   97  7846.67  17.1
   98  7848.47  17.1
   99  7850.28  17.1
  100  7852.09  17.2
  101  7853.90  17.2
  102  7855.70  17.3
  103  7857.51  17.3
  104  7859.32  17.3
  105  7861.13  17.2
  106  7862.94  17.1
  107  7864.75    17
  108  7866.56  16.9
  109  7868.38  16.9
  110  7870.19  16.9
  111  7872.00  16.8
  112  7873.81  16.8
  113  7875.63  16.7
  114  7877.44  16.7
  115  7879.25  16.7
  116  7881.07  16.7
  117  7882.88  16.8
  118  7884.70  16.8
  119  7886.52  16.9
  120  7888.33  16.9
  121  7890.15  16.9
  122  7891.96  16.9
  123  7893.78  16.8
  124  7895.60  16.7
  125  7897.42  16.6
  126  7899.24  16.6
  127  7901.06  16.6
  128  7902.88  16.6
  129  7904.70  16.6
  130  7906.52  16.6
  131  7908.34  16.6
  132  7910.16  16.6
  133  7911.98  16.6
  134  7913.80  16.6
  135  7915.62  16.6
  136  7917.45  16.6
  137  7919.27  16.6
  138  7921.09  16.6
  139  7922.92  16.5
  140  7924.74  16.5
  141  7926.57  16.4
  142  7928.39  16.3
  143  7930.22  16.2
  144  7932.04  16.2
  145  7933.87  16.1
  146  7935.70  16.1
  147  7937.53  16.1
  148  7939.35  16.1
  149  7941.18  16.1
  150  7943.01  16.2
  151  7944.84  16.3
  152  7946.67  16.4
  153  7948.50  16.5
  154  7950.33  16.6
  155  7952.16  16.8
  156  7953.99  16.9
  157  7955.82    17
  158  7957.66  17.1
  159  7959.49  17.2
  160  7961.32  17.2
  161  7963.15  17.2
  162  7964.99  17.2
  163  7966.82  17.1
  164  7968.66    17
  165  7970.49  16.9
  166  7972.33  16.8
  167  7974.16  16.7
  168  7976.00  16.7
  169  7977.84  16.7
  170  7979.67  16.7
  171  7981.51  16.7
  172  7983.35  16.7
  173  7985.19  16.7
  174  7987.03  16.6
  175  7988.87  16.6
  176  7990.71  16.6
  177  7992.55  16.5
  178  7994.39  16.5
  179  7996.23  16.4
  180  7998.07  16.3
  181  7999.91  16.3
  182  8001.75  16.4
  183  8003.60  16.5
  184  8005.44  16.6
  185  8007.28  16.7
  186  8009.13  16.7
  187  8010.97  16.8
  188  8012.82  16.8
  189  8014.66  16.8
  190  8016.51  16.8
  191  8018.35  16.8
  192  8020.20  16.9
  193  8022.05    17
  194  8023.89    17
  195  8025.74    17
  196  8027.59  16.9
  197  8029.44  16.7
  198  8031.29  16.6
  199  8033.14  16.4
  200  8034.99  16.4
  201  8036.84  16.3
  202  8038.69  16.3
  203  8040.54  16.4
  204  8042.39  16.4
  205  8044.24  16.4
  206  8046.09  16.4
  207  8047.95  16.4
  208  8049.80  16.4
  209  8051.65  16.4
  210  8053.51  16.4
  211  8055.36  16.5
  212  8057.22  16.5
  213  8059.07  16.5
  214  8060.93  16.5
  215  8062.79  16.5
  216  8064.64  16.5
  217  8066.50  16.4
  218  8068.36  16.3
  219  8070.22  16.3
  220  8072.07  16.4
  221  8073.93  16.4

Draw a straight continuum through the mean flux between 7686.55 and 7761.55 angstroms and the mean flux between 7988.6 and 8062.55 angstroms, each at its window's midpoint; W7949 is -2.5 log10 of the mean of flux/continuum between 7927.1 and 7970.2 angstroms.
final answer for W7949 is 0.01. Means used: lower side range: 17.2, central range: 16.6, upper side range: 16.6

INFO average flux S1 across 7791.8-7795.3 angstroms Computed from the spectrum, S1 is 16.9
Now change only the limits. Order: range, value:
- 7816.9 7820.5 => 17.6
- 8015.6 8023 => 16.9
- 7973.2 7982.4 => 16.7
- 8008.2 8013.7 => 16.7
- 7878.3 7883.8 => 16.7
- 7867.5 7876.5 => 16.8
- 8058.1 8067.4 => 16.5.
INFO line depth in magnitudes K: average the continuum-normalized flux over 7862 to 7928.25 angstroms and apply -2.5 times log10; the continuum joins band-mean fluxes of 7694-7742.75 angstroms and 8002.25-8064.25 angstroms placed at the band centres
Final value 0.01 mag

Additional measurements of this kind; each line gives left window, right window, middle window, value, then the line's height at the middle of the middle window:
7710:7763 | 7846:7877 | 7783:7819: 0.00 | 17.2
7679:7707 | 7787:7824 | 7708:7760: -0.01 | 17.1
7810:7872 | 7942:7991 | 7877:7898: 0.02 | 17.1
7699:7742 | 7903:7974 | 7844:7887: -0.01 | 16.8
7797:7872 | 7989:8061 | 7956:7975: -0.02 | 16.8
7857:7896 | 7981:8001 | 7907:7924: 0.01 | 16.8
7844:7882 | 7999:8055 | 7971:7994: 0.00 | 16.7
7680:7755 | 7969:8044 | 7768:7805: 0.00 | 17.1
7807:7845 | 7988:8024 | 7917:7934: 0.04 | 17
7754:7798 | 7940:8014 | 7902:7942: 0.03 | 16.8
